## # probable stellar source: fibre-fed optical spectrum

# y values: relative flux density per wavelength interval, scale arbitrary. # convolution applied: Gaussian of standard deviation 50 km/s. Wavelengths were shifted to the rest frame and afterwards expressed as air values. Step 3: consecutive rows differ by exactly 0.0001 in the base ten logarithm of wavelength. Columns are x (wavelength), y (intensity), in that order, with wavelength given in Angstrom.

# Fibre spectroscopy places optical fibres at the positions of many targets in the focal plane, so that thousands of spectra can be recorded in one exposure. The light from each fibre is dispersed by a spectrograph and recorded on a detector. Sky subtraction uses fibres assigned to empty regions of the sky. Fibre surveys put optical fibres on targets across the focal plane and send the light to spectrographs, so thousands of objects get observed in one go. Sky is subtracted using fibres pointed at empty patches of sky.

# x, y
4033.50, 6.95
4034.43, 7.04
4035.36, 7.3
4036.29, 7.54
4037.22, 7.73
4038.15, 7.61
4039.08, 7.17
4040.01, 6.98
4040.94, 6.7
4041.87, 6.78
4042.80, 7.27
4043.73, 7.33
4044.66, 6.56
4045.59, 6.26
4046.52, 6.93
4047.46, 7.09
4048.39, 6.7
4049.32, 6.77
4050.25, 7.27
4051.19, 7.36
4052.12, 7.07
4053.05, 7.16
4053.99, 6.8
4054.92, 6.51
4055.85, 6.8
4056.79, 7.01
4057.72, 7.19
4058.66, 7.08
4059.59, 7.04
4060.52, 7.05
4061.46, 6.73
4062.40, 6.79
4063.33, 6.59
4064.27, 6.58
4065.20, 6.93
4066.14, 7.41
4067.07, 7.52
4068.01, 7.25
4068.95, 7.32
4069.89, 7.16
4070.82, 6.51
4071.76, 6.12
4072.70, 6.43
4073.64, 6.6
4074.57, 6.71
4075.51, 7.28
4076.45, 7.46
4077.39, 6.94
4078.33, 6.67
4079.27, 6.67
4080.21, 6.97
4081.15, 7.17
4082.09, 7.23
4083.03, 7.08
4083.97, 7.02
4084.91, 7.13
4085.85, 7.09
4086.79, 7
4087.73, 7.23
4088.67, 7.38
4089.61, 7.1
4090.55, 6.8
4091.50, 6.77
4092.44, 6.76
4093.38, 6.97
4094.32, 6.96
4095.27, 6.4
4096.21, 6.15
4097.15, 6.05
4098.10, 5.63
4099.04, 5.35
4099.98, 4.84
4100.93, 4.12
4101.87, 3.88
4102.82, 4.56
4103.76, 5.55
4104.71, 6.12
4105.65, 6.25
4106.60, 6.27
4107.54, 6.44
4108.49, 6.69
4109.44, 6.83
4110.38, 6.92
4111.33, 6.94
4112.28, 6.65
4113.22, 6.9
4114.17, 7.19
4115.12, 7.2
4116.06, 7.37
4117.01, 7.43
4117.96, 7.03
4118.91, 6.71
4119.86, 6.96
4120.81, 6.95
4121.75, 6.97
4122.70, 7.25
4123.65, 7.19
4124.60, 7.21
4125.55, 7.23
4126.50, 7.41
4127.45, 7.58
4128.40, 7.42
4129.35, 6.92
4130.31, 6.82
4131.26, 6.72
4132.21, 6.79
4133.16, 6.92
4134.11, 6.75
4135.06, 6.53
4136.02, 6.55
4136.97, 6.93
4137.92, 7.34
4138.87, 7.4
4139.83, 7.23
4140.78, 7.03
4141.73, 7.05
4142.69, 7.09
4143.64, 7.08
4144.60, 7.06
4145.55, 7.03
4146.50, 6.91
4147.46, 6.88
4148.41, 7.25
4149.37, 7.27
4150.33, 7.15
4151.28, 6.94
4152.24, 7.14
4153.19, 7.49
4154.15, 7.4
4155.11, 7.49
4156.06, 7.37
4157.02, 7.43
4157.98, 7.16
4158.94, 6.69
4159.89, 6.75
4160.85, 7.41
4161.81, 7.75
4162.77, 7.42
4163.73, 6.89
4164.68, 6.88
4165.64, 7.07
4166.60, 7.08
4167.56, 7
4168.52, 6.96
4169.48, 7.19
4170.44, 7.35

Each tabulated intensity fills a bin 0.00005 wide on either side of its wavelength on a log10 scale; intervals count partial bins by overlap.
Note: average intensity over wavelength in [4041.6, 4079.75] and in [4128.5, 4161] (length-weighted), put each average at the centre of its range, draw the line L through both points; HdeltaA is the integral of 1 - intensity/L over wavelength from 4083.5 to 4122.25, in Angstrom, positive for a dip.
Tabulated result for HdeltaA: 2.7 Angstrom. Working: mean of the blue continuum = 6.92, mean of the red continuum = 7.06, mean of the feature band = 6.5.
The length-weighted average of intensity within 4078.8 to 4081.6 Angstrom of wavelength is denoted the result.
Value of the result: 6.93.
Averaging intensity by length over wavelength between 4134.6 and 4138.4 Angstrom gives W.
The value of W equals 6.84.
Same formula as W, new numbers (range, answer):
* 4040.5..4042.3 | 6.74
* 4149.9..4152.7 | 7.08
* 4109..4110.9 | 6.89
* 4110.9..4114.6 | 6.92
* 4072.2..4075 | 6.58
